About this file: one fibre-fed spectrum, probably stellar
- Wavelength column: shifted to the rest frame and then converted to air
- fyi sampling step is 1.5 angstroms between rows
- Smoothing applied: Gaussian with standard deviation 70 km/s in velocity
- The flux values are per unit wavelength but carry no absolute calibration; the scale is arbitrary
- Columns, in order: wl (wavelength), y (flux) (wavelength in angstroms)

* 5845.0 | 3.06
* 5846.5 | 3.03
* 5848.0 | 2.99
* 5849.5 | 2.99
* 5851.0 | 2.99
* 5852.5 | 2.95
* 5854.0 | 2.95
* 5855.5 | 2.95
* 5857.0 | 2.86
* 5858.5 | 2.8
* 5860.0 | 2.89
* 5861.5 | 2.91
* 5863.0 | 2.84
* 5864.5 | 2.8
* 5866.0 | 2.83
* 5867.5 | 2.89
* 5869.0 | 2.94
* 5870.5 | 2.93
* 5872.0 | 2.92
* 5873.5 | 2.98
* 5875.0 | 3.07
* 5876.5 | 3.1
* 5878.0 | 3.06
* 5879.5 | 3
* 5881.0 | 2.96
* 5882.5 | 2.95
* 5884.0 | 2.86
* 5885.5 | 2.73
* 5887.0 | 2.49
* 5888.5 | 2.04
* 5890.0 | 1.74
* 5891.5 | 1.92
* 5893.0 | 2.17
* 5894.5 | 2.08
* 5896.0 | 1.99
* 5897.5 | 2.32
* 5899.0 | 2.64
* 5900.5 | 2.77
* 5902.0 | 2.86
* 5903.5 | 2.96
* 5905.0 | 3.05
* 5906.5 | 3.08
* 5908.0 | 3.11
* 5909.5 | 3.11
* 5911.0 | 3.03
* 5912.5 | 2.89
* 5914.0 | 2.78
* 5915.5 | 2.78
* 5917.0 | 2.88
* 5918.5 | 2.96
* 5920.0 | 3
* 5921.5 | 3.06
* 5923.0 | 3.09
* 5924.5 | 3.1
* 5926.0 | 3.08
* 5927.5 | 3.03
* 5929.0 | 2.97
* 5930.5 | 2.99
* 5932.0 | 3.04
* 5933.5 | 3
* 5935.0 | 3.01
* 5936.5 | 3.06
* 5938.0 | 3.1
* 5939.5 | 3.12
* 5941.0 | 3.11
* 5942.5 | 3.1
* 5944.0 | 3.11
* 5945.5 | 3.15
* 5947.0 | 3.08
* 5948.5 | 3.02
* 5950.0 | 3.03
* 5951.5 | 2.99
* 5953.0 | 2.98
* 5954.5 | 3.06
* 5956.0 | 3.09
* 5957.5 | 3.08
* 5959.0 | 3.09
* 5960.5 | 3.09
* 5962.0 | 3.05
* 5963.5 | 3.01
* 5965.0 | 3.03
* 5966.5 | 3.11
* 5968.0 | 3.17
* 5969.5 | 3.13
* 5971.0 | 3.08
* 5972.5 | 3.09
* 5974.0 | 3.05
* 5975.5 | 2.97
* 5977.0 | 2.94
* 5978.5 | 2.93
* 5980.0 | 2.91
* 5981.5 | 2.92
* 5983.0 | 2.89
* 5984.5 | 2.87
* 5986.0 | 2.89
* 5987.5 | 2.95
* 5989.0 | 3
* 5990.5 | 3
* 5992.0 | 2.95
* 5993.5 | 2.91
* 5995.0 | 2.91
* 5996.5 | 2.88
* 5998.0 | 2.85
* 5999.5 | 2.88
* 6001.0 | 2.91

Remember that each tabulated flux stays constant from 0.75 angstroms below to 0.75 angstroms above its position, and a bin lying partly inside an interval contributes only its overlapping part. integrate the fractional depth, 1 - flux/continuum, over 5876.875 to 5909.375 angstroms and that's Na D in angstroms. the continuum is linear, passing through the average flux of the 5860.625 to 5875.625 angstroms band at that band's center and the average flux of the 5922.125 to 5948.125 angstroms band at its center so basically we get 3.8 angstroms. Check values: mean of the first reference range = 2.91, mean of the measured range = 2.62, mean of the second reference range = 3.07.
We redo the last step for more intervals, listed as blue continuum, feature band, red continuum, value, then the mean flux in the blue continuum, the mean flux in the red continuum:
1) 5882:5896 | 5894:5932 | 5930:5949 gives -2.9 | 2.3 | 3.07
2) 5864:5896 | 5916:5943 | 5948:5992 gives -1.7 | 2.67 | 3.01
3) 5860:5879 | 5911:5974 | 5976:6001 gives -2.4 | 2.94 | 2.92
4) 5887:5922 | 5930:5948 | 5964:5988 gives -1.6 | 2.66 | 3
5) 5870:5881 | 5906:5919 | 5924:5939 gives 0.3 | 3.01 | 3.04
